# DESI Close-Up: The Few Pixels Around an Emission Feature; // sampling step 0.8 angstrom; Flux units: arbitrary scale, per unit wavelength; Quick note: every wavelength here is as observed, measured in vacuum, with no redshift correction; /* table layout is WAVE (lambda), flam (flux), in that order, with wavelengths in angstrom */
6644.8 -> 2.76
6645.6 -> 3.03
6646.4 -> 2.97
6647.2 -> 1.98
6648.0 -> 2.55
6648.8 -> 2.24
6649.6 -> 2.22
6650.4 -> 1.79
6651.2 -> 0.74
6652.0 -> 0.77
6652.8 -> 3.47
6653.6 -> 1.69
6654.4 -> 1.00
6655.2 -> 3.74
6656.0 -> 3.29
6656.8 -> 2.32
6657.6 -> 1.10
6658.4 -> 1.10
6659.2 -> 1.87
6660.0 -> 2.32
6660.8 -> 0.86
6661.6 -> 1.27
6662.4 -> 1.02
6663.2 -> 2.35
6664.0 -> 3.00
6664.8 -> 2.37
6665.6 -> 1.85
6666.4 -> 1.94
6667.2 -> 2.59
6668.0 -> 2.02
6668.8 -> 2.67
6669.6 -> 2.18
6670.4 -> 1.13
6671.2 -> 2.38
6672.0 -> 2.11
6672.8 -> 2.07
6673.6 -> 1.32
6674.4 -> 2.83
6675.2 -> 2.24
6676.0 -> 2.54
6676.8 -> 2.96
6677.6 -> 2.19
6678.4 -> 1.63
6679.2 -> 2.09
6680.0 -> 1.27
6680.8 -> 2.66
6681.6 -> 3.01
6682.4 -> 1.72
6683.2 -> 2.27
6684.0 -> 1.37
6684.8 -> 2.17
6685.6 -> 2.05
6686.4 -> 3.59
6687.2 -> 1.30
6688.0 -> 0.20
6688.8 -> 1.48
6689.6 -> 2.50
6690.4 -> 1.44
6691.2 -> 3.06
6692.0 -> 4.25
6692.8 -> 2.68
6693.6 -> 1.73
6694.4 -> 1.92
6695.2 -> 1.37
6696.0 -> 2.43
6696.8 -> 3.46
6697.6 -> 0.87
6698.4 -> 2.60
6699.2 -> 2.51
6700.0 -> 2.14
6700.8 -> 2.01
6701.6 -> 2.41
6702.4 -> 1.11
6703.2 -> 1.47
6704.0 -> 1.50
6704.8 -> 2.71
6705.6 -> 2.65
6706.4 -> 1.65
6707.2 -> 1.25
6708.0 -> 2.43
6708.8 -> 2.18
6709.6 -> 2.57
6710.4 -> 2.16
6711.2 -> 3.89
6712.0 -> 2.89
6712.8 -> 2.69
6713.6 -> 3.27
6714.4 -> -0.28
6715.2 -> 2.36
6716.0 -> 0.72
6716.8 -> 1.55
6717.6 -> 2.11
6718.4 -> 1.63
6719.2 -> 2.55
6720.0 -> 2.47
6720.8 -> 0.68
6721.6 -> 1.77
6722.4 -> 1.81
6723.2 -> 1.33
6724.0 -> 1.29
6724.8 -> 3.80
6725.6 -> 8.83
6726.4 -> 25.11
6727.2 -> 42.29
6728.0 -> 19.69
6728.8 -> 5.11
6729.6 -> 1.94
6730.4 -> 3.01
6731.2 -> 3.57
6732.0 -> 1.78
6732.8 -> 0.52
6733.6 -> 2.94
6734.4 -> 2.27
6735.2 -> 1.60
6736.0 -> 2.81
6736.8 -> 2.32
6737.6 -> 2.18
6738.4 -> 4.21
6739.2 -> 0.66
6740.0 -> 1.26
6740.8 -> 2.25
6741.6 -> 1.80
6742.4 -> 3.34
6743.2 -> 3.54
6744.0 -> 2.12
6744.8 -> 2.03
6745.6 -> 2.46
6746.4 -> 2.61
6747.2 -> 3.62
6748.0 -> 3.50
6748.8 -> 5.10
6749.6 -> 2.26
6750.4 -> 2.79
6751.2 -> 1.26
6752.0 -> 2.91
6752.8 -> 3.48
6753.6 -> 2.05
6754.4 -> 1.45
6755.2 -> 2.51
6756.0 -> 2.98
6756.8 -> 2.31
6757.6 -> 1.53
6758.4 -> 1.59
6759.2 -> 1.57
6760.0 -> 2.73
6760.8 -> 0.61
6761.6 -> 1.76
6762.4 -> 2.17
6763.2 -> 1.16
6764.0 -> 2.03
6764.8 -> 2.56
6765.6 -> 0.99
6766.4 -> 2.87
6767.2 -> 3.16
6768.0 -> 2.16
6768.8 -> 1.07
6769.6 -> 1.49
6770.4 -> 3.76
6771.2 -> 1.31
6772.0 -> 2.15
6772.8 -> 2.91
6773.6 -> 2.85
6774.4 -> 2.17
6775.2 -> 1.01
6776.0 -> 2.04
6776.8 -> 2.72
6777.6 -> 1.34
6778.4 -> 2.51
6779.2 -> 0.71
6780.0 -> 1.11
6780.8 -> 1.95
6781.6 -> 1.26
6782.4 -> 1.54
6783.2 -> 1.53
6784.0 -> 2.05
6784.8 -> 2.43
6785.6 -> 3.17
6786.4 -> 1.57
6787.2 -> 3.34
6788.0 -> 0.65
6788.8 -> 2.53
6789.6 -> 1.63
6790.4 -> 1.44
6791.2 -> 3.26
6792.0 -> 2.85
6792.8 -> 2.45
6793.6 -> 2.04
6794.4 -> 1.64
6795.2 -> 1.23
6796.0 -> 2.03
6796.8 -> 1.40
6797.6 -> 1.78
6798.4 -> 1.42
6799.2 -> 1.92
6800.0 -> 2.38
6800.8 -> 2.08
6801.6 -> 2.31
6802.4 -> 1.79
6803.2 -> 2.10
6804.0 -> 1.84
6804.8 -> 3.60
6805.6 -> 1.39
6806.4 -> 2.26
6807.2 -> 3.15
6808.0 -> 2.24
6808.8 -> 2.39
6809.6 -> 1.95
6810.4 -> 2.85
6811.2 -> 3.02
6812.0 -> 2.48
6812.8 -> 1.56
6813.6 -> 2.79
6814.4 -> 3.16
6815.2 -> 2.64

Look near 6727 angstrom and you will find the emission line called H-alpha 6563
